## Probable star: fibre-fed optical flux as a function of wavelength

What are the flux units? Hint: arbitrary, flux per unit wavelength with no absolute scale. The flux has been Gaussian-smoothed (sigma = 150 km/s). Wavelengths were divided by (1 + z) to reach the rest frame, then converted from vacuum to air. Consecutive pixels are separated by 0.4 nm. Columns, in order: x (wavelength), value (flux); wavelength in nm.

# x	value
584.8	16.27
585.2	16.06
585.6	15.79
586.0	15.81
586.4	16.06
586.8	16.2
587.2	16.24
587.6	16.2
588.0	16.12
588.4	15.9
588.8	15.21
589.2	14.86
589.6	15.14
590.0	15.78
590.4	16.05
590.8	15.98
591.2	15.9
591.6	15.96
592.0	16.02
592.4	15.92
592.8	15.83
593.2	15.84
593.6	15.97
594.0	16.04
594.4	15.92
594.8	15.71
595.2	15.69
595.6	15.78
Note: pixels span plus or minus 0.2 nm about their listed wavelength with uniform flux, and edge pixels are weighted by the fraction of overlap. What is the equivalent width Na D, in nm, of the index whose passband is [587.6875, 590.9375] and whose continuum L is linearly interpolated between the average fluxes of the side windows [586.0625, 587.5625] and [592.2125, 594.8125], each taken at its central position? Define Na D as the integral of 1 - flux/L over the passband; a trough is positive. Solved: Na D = 0.08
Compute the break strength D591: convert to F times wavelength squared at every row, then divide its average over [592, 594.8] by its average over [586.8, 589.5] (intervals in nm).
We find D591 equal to 1.0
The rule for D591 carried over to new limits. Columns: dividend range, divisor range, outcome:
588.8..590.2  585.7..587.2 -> 0.96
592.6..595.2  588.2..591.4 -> 1.03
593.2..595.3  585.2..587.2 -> 1.02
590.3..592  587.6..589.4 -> 1.03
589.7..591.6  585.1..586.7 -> 1.01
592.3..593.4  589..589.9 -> 1.06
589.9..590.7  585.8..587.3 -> 1.00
